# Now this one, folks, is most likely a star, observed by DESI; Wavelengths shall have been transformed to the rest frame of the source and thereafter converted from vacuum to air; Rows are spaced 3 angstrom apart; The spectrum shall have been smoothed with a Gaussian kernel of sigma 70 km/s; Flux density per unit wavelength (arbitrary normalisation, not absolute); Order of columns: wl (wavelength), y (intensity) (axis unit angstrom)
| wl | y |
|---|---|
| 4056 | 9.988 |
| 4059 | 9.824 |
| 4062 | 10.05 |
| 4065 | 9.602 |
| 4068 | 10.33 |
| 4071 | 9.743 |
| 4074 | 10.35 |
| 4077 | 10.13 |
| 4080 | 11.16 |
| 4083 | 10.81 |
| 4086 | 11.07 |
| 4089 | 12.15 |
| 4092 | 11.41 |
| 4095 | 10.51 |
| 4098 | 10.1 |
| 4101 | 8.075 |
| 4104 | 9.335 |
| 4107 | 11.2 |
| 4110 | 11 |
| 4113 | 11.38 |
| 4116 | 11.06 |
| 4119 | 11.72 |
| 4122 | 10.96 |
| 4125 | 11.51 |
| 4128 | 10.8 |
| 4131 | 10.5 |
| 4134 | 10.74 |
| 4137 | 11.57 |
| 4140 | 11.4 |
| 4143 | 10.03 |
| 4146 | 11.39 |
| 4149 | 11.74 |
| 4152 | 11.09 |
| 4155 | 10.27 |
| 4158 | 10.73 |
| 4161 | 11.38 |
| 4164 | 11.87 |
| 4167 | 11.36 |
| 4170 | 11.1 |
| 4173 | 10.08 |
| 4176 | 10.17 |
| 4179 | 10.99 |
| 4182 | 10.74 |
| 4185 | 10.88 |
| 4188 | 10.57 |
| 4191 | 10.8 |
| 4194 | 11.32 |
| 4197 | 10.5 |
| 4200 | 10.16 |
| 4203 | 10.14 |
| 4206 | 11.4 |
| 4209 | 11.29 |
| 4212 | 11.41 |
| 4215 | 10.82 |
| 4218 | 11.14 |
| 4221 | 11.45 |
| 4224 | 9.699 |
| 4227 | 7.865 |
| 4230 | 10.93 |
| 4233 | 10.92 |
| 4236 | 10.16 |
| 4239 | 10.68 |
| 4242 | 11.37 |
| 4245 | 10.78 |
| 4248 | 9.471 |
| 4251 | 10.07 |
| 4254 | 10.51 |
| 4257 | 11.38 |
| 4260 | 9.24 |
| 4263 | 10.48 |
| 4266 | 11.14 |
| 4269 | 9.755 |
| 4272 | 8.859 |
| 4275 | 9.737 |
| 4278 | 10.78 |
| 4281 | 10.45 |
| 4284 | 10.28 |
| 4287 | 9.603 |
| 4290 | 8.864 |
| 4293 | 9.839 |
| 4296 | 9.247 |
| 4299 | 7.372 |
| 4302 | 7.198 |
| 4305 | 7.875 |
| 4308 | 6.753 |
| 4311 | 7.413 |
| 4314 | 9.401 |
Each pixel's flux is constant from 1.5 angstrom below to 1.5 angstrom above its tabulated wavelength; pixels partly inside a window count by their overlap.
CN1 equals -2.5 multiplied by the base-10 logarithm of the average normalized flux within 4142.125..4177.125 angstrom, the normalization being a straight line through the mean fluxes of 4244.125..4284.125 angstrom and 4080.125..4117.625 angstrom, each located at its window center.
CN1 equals -0.05 mag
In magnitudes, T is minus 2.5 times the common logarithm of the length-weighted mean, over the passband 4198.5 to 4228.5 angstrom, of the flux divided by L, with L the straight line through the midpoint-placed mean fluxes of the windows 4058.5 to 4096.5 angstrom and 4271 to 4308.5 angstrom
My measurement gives -0.10 mag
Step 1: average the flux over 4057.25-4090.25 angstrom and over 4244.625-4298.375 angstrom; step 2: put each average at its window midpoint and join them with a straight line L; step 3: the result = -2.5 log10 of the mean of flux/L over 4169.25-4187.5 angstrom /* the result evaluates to -0.05 mag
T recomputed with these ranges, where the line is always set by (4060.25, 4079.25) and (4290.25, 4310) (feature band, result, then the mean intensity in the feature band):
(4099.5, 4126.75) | -0.11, 10.7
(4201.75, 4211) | -0.23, 11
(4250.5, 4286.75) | -0.22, 10.2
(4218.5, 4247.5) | -0.20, 10.4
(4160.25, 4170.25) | -0.23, 11.5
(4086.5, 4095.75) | -0.15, 11.4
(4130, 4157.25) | -0.16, 11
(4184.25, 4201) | -0.19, 10.7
